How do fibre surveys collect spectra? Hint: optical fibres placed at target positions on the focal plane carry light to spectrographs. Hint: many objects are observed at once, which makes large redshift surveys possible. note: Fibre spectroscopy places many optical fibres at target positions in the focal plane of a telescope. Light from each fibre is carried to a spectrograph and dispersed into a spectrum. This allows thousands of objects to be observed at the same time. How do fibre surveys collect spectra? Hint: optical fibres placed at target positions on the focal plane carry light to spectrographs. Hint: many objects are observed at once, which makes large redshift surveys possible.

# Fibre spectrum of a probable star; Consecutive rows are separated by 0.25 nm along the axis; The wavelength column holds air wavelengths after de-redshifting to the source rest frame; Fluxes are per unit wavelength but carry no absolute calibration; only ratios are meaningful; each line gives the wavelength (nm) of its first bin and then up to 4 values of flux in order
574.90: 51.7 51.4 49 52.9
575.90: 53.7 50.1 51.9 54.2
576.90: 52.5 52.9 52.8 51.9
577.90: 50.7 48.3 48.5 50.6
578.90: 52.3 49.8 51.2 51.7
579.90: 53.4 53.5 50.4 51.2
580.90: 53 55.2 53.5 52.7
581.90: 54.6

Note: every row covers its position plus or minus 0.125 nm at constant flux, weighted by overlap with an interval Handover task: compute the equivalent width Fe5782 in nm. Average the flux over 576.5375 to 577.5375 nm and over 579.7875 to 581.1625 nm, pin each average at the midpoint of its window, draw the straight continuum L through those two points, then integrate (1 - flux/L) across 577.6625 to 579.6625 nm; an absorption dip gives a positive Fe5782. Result 0.09 nm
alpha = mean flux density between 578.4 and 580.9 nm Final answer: 51.5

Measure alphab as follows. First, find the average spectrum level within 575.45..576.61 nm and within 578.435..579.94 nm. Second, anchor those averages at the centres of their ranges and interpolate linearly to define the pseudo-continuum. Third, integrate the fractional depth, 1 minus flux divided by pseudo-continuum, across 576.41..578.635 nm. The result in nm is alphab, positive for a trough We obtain 0.01 nm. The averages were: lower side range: 52.1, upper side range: 51.2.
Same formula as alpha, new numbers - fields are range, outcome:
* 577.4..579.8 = 50.7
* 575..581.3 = 51.7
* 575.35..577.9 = 52.2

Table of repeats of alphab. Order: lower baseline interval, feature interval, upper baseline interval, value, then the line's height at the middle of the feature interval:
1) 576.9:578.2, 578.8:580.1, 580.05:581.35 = 0.012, 52.3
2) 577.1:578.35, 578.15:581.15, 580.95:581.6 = 0.069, 52.7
